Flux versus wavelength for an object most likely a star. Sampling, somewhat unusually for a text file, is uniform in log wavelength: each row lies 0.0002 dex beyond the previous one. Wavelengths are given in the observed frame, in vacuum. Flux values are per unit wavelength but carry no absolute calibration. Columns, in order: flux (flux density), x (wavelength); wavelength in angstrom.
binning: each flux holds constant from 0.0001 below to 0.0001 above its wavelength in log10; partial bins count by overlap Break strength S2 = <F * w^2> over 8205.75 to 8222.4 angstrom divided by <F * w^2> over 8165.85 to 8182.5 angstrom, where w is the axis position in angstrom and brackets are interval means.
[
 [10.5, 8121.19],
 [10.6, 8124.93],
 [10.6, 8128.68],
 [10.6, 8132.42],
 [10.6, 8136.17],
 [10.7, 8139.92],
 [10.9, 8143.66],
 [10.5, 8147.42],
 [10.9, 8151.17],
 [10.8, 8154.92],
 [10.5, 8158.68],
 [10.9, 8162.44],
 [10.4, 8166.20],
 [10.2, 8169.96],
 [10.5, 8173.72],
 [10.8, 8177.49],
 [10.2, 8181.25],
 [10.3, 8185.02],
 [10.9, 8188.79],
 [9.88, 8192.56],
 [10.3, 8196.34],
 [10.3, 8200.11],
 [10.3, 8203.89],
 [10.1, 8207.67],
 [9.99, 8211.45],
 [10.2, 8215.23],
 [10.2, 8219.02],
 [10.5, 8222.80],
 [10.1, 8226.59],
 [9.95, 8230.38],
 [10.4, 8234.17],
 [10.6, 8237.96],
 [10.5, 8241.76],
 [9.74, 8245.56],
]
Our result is 1.0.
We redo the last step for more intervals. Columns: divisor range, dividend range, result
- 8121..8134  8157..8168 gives 1.01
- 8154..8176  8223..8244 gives 0.99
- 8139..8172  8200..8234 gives 0.97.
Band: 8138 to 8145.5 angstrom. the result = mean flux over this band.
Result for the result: 10.8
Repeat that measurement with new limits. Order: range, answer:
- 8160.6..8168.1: 10.6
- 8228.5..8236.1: 10.2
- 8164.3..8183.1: 10.4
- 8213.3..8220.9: 10.2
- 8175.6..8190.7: 10.6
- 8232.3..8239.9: 10.5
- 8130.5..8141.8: 10.6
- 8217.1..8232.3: 10.2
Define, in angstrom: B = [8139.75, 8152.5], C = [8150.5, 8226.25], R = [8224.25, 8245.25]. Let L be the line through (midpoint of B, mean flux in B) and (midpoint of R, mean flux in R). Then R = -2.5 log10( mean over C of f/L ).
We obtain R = 0.01 mag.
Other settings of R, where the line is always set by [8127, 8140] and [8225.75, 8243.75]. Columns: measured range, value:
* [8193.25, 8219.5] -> 0.023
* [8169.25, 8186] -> 0.006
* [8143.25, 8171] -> -0.009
